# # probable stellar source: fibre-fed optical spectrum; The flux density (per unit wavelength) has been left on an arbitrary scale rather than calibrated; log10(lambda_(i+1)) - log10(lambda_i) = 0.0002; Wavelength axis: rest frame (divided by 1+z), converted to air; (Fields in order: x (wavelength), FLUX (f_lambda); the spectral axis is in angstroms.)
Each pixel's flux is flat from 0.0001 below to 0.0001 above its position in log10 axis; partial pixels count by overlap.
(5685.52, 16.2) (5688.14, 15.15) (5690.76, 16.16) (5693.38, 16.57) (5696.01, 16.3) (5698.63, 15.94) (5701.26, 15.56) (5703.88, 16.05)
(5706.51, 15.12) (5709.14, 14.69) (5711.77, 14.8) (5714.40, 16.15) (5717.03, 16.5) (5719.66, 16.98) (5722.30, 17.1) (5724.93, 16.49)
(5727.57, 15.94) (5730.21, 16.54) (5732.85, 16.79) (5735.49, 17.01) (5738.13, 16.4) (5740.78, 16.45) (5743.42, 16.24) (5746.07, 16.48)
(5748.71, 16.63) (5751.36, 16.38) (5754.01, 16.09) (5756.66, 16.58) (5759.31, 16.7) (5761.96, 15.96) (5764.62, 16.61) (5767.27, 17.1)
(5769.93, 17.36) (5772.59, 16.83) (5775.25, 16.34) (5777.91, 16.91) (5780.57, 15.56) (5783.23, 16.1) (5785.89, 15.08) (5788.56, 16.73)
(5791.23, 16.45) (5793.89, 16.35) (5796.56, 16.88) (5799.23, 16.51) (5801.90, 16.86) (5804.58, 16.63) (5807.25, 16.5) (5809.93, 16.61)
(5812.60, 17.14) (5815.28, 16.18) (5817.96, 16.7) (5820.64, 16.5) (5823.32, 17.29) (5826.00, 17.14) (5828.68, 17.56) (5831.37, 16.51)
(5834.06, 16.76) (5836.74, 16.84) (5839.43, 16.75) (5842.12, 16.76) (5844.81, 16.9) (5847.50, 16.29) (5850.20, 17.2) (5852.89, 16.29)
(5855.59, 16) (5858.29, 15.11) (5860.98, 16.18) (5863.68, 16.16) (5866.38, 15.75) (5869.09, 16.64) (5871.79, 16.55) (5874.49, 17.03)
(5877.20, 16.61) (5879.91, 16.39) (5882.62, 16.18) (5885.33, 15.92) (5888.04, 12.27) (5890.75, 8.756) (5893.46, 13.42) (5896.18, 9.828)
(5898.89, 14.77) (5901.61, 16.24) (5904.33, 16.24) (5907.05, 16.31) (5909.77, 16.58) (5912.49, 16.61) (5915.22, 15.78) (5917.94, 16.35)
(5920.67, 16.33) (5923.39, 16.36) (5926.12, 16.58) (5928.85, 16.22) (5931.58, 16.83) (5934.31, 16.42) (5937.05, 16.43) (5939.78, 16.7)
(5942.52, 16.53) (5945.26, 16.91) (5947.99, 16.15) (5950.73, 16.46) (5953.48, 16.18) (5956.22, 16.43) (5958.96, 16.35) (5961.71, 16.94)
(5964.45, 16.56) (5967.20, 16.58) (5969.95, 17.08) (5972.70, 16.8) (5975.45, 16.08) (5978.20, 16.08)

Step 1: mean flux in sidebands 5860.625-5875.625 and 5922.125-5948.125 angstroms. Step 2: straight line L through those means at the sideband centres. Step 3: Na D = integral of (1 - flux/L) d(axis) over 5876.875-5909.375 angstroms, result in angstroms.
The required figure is 4.0 angstroms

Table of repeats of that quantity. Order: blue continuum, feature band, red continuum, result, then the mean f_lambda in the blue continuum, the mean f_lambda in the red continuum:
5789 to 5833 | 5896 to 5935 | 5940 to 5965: 1.3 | 16.7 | 16.5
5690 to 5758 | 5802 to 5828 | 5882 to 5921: -2.2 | 16.2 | 14.7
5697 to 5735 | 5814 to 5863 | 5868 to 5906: -4.7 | 16.1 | 14.8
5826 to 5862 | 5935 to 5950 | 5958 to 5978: 0.1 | 16.6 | 16.6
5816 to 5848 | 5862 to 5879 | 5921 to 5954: 0.3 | 16.8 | 16.5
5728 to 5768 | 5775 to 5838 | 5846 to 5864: -1.0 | 16.5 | 16.2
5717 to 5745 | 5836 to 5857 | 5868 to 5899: -2.3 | 16.6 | 14.5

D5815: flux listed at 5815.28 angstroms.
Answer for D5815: 16.18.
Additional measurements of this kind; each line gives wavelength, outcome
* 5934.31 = 16.42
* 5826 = 17.14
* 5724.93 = 16.49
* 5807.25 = 16.5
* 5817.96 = 16.7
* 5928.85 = 16.22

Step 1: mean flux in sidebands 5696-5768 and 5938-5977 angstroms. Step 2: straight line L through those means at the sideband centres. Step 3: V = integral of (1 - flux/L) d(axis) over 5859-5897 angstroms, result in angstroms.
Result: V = 3.56 angstroms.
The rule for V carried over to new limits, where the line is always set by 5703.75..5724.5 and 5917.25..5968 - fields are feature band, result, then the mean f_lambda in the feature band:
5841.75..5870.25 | 0.01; 16.3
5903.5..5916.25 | 0.07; 16.3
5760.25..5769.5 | -0.33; 16.6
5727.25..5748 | -0.66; 16.5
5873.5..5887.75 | 0.21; 16.1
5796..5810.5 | -0.45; 16.6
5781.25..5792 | 0.05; 16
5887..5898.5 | 3.53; 11.4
